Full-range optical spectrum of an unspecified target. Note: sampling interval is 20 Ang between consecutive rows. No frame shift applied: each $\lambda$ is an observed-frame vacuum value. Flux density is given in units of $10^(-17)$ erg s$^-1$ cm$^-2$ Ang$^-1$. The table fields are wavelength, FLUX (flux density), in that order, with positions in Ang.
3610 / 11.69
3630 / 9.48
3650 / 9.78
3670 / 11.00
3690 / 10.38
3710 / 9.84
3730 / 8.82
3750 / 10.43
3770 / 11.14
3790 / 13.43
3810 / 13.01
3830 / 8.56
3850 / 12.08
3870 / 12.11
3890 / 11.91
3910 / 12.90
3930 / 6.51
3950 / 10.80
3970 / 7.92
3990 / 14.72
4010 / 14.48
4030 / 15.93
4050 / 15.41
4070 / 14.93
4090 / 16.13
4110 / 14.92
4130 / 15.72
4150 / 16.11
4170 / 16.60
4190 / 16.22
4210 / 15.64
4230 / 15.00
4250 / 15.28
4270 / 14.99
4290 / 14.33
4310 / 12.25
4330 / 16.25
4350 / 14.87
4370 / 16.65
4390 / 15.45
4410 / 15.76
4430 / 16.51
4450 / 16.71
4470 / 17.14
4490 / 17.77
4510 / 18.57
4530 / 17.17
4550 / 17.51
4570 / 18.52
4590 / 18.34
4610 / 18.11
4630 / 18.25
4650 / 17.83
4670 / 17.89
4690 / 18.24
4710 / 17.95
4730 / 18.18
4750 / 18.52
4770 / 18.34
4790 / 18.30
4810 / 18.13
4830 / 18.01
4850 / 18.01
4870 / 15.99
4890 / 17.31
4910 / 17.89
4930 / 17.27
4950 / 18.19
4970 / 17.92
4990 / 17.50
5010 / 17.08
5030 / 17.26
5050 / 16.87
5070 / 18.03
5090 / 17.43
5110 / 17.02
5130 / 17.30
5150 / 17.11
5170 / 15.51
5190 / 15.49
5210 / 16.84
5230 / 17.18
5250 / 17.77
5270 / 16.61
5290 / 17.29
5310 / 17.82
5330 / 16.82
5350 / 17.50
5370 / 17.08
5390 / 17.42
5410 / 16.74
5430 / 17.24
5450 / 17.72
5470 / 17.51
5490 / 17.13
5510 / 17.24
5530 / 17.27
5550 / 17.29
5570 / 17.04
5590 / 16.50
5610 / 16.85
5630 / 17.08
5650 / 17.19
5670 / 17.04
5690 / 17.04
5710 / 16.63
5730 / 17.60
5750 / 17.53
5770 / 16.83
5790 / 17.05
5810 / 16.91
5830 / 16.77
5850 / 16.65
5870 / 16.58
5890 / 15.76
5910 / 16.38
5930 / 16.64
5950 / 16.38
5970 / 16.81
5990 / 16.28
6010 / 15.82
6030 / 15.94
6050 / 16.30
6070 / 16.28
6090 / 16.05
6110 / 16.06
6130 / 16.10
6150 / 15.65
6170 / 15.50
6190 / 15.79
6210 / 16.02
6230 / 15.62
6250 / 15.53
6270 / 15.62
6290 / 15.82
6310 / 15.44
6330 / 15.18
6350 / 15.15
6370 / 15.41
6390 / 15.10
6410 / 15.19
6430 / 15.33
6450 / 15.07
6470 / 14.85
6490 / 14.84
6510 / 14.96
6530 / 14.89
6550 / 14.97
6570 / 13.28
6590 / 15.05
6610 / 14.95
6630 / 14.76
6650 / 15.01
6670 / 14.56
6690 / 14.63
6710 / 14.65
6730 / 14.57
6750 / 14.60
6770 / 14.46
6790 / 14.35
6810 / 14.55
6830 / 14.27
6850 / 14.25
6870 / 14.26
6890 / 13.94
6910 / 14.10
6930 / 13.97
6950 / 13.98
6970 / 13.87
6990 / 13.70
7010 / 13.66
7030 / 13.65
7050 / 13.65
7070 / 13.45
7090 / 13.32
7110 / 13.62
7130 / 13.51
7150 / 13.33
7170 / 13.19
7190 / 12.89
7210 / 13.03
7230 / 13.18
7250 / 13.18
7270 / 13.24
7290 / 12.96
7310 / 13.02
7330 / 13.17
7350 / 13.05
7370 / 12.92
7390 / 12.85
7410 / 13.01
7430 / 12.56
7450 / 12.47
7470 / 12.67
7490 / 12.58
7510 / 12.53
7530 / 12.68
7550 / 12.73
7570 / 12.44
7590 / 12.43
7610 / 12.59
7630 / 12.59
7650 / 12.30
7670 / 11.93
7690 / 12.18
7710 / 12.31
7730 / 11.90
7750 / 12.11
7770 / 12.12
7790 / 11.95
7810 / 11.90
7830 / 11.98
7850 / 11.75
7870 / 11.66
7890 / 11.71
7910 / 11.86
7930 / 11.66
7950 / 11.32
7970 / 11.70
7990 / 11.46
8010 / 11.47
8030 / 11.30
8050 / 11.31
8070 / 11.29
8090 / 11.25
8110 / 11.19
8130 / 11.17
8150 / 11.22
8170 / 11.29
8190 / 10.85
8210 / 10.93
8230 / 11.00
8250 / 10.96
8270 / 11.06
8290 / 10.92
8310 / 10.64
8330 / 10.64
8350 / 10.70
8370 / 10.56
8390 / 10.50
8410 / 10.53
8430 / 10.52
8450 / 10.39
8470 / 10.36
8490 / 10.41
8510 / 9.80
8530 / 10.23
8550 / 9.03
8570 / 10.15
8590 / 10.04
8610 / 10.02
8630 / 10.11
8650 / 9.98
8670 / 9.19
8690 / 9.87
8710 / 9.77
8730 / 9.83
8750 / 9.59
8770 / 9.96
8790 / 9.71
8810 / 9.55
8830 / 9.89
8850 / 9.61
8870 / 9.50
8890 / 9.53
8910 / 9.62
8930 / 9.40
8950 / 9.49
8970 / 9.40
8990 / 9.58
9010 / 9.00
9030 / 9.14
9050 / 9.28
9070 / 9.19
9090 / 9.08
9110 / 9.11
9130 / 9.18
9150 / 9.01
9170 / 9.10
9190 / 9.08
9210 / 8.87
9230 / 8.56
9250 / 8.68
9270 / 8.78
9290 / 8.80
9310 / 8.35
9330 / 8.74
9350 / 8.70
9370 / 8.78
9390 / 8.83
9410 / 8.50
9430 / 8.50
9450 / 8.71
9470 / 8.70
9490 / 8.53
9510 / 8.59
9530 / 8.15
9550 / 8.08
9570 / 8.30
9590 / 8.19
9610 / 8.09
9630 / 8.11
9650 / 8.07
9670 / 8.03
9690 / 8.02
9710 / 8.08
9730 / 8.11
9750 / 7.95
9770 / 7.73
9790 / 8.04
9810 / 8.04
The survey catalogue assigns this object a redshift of 0.00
